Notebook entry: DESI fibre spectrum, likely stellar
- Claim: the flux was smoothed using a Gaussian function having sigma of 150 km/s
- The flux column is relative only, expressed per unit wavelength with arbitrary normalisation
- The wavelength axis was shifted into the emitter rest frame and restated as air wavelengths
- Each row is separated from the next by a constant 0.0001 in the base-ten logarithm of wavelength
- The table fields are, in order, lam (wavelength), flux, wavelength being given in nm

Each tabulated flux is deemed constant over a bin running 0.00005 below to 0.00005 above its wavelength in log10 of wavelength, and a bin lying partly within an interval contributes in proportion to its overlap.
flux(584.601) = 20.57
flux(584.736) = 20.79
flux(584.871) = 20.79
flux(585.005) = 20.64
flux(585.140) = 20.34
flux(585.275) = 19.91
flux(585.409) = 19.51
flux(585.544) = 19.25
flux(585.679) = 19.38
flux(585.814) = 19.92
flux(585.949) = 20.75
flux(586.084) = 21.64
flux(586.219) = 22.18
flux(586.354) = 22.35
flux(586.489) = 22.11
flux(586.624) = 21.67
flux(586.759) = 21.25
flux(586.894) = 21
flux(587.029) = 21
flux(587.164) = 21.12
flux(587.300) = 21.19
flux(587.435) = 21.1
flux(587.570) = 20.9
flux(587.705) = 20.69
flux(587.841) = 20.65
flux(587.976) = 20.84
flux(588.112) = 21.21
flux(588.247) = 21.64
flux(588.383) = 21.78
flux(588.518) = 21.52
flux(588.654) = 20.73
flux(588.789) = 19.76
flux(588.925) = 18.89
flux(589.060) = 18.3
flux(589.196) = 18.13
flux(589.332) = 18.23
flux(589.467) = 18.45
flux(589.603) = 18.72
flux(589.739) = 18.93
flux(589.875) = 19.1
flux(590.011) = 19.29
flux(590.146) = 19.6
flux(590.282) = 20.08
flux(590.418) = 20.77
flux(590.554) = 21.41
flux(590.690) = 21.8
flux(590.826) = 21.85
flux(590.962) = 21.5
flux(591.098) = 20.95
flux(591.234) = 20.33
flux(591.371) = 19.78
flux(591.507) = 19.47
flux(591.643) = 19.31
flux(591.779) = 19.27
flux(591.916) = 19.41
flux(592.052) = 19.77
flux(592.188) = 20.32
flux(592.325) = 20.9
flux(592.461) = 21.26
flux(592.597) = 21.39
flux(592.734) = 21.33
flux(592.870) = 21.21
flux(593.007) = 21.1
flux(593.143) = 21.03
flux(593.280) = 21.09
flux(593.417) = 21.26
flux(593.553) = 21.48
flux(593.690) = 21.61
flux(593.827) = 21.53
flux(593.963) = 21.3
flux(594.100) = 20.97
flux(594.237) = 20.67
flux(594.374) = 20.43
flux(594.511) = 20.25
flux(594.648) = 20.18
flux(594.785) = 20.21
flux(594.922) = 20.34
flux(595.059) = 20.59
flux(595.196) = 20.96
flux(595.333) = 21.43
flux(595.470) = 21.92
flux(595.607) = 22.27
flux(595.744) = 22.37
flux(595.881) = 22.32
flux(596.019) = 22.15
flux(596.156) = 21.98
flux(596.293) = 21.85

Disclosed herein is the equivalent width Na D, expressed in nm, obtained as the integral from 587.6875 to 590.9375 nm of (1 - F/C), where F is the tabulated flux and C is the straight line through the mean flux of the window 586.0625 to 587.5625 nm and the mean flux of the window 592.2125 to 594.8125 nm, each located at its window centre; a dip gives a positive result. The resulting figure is 0.18 nm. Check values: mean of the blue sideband 21.5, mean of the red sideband 21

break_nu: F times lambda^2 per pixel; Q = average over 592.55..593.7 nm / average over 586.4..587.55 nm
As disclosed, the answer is 1.02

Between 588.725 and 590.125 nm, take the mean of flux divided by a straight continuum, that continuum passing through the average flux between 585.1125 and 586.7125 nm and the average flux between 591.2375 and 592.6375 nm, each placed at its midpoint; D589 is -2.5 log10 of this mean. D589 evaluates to 0.09 mag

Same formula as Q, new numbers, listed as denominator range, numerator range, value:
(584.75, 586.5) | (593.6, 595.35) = 1.04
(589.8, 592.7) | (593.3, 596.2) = 1.06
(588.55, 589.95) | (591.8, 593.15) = 1.10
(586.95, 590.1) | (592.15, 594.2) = 1.07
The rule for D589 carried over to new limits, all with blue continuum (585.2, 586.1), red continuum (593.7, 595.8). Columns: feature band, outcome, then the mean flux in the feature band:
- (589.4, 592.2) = 0.031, 20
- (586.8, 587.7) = -0.047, 21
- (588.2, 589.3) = 0.018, 20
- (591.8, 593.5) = -0.001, 20.8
